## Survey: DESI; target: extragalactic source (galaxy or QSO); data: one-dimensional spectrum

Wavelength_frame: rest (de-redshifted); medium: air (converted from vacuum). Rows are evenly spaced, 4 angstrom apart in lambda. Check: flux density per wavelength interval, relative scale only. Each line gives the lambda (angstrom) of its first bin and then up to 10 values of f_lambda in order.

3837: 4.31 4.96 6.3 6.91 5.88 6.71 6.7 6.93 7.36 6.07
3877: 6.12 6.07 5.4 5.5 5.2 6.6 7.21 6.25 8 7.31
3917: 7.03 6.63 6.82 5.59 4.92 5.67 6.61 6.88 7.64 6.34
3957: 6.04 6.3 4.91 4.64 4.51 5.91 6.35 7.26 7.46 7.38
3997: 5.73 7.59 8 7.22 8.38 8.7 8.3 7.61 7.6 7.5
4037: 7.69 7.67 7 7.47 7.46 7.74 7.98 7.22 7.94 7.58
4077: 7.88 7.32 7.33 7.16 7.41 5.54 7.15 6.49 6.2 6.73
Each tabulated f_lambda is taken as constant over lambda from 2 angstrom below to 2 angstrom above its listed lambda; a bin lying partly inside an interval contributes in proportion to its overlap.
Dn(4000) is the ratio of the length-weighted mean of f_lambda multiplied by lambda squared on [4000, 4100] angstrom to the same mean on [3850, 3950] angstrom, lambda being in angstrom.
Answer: 1.27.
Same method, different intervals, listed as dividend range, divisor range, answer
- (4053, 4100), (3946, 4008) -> 1.20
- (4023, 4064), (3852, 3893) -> 1.32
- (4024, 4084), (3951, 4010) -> 1.23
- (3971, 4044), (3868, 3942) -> 1.21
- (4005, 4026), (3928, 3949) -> 1.37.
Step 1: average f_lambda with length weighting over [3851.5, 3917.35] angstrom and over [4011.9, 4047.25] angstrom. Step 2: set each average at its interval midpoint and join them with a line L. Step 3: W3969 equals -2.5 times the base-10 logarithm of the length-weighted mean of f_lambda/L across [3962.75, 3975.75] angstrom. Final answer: 0.45 mag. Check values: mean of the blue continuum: 6.48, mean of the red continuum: 7.81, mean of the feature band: 4.79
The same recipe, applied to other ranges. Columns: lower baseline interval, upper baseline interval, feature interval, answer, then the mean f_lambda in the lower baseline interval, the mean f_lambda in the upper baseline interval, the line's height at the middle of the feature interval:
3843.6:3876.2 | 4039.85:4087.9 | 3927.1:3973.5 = 0.19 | 6.6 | 7.54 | 7.01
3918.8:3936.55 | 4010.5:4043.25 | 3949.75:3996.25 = 0.12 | 5.97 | 7.91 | 6.86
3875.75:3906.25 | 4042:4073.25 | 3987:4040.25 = -0.07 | 6.04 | 7.55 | 7.15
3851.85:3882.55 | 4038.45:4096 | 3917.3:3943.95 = 0.11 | 6.5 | 7.48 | 6.81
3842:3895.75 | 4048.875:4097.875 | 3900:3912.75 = -0.12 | 6.22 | 7.43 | 6.44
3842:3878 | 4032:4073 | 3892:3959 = 0.06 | 6.52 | 7.57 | 6.88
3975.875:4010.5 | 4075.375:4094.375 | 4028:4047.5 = -0.04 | 7.01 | 7.41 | 7.21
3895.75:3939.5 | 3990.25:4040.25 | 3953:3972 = 0.27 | 6.55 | 7.64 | 7.05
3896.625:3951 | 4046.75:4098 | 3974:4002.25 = 0.04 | 6.66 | 7.42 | 6.99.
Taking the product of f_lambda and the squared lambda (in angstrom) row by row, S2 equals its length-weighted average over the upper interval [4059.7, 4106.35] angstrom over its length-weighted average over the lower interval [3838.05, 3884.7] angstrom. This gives 1.29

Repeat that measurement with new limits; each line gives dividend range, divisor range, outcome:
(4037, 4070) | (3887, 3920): 1.23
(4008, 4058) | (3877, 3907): 1.37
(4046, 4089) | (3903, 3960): 1.24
